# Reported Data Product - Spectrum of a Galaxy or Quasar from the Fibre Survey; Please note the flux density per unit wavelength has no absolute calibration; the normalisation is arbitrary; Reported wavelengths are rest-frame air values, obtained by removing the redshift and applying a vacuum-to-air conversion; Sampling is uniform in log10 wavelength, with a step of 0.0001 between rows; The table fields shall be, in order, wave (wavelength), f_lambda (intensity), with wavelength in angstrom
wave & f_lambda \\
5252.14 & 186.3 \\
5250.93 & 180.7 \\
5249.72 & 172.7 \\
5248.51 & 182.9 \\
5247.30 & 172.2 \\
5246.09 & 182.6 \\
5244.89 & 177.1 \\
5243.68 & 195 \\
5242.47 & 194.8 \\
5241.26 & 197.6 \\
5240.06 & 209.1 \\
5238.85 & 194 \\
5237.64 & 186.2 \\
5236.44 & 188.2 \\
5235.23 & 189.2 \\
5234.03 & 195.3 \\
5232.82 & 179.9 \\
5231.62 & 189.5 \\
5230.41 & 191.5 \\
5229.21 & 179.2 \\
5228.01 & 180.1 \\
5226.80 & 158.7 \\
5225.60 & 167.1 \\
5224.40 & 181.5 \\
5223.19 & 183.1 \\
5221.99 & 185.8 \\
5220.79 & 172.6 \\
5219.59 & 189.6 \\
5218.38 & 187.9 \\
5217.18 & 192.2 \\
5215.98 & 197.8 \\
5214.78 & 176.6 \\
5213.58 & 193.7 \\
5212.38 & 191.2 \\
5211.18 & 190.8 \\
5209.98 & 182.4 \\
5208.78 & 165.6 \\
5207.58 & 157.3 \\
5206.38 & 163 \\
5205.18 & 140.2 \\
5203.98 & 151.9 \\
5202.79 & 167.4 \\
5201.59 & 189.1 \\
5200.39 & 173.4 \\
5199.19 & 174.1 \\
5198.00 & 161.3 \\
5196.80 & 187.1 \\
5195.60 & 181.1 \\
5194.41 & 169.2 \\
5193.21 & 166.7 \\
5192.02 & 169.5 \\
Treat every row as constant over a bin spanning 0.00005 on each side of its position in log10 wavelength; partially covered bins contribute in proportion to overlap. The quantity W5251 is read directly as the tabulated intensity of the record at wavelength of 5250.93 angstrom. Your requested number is 180.7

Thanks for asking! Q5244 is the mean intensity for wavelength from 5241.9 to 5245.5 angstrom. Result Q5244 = 189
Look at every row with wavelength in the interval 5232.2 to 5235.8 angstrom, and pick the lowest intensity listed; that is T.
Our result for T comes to 179.9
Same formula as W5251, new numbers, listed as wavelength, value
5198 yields 161.3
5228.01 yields 180.1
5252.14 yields 186.3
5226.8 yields 158.7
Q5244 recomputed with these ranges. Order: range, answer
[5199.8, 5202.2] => 181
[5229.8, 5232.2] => 190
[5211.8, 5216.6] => 190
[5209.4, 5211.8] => 187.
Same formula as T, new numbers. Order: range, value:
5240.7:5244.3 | 194.8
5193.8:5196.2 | 169.2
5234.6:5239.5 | 186.2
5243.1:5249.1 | 172.2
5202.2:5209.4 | 140.2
